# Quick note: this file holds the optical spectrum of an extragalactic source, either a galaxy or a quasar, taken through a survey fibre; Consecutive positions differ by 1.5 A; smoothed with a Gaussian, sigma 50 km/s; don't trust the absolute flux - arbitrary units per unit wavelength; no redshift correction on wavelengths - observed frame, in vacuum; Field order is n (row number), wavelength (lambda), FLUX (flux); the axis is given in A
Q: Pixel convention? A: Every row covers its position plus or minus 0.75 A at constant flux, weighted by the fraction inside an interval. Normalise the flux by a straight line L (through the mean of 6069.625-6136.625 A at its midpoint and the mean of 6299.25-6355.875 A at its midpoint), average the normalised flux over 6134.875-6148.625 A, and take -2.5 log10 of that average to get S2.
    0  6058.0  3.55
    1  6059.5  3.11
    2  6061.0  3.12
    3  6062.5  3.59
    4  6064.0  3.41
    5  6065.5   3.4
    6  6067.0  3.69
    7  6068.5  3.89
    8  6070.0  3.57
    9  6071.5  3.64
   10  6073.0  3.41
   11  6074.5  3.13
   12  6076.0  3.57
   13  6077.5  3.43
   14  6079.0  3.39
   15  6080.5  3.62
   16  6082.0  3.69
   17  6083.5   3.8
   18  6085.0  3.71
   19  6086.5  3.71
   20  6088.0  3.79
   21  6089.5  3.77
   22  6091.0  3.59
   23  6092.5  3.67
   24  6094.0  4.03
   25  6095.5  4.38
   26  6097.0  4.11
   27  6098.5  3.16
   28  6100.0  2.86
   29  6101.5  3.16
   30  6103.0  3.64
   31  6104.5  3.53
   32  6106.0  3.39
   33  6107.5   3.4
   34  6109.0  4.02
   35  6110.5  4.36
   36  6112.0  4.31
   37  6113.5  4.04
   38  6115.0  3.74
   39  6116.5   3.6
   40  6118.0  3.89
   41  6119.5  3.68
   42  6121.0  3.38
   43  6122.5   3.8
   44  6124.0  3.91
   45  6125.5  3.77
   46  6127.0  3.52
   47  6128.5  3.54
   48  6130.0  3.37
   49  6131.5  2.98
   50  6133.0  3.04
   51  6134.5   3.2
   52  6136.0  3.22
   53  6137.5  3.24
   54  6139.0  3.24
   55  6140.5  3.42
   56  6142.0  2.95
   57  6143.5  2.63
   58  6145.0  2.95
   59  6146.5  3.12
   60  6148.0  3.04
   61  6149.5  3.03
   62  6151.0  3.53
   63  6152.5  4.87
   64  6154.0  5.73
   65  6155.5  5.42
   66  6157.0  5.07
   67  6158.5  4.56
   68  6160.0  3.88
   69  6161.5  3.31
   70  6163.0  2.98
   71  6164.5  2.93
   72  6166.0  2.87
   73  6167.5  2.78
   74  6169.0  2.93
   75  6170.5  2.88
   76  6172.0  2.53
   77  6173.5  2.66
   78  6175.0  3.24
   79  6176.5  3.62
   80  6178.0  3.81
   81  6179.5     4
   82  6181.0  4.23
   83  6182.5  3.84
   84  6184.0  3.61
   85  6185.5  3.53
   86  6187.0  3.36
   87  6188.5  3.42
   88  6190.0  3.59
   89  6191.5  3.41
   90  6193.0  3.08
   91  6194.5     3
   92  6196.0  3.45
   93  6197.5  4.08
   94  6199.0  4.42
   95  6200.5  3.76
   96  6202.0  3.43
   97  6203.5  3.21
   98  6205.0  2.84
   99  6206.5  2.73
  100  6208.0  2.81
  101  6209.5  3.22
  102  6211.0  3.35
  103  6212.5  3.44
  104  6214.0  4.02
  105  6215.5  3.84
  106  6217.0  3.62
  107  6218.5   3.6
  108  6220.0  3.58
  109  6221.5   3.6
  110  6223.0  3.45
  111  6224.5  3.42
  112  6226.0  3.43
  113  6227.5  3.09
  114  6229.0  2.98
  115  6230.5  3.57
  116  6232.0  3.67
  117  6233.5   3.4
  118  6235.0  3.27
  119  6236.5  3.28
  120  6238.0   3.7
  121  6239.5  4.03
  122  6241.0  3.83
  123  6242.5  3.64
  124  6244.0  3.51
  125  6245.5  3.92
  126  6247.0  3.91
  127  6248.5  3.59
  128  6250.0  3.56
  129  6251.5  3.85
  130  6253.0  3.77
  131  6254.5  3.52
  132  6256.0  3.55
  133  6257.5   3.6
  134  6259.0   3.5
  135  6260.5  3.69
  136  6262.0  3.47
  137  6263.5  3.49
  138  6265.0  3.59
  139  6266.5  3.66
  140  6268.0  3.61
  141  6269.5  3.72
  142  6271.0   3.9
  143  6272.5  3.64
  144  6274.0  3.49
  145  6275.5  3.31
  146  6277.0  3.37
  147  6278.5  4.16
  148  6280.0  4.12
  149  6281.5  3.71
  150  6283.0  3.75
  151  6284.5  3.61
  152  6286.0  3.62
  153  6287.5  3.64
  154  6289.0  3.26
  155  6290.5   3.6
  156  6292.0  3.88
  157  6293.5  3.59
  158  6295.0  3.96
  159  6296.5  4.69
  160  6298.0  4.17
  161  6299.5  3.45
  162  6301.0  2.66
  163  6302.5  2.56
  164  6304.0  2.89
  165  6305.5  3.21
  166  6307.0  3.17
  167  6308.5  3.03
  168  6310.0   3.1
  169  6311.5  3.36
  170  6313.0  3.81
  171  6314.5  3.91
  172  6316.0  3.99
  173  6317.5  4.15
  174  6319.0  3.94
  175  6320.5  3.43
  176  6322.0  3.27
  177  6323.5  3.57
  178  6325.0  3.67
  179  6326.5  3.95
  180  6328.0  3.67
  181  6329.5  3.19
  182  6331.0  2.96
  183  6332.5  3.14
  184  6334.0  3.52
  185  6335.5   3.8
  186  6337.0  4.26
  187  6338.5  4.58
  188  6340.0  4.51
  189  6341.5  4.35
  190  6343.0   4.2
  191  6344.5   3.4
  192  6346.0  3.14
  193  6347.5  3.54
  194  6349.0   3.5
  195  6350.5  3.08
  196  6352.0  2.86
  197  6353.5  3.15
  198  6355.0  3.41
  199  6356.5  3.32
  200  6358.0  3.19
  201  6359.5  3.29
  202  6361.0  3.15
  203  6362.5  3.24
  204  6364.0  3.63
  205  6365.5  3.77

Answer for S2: 0.16 mag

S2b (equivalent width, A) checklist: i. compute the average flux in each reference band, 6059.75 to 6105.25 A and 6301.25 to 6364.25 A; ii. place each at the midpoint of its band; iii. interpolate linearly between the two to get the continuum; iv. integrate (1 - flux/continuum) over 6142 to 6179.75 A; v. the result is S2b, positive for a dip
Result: 0.4 A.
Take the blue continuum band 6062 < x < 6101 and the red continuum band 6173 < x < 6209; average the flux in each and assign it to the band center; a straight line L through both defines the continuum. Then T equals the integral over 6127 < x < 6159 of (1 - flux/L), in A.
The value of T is -0.79 A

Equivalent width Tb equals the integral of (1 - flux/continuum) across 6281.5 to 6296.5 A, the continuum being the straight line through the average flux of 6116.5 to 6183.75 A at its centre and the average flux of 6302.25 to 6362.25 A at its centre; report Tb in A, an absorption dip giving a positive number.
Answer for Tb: -0.8 A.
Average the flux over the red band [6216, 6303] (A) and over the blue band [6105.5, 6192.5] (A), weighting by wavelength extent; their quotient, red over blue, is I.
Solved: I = 1.01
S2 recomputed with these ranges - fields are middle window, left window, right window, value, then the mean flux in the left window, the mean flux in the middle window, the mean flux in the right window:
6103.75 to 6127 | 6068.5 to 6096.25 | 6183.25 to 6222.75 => -0.050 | 3.67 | 3.78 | 3.46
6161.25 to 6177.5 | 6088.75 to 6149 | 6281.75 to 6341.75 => 0.188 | 3.51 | 2.98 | 3.62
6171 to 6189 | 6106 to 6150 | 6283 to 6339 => 0.004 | 3.46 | 3.48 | 3.57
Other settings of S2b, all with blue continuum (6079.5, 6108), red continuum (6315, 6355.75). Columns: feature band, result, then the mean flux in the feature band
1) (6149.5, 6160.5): -3.0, 4.63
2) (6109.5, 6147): 1.6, 3.48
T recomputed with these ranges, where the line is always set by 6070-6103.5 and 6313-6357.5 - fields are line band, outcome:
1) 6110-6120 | -0.9 A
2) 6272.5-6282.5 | -0.2 A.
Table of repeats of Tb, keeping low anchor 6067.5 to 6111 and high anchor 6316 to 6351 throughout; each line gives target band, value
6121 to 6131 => 0.1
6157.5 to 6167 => 0.5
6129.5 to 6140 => 1.3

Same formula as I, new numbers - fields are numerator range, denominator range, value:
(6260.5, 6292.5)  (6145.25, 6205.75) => 1.02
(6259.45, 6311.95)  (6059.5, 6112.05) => 0.98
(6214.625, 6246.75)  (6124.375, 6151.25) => 1.10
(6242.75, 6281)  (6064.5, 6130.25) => 1.00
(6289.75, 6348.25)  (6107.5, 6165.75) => 0.99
